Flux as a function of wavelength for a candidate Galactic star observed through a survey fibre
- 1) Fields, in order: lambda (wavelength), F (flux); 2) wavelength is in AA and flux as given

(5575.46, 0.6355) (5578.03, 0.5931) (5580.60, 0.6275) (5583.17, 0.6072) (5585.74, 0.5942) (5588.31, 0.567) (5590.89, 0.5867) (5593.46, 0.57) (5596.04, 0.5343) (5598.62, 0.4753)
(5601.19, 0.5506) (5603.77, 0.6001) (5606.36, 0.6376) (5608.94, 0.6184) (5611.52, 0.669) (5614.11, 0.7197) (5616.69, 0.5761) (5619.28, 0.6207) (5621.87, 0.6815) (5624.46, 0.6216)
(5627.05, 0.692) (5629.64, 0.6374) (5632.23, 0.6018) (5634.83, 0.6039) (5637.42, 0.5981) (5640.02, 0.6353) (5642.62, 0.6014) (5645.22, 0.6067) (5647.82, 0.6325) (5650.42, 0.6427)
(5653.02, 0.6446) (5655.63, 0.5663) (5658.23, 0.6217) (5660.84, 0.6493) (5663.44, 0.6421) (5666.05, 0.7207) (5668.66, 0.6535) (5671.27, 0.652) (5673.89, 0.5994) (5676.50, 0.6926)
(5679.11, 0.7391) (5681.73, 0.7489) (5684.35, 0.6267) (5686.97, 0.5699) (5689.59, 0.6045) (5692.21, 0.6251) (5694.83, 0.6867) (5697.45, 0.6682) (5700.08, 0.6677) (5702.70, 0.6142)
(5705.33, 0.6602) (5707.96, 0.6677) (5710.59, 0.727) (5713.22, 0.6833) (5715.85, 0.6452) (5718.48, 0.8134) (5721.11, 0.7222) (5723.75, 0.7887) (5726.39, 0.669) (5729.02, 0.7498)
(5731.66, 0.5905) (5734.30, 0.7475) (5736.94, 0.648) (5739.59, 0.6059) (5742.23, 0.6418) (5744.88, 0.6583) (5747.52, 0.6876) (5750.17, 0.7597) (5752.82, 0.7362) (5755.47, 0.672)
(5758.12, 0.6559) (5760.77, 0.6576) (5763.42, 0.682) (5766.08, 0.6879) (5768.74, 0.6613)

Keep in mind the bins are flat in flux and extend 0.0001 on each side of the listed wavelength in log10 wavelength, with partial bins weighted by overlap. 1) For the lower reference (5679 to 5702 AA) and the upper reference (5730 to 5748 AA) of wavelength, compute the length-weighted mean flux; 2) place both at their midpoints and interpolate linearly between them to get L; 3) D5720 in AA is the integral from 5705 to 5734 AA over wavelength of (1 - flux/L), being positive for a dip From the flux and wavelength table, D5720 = -2.2 AA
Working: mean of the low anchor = 0.654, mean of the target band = 0.705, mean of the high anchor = 0.654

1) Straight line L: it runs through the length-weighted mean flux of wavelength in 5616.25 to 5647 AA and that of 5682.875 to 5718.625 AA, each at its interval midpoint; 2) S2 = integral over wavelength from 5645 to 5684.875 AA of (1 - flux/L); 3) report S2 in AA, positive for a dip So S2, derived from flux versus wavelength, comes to -0.9 AA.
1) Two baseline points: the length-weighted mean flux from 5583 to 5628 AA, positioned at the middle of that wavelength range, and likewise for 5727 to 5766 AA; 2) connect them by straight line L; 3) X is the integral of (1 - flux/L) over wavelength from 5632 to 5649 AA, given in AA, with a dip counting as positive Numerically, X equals 0.3 AA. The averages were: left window 0.606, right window 0.678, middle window 0.612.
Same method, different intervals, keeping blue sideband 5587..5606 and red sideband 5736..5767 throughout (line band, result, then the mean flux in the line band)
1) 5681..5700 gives -0.5 AA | 0.645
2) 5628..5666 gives -1.8 AA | 0.624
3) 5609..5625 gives -2.0 AA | 0.647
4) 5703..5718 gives -0.8 AA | 0.68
